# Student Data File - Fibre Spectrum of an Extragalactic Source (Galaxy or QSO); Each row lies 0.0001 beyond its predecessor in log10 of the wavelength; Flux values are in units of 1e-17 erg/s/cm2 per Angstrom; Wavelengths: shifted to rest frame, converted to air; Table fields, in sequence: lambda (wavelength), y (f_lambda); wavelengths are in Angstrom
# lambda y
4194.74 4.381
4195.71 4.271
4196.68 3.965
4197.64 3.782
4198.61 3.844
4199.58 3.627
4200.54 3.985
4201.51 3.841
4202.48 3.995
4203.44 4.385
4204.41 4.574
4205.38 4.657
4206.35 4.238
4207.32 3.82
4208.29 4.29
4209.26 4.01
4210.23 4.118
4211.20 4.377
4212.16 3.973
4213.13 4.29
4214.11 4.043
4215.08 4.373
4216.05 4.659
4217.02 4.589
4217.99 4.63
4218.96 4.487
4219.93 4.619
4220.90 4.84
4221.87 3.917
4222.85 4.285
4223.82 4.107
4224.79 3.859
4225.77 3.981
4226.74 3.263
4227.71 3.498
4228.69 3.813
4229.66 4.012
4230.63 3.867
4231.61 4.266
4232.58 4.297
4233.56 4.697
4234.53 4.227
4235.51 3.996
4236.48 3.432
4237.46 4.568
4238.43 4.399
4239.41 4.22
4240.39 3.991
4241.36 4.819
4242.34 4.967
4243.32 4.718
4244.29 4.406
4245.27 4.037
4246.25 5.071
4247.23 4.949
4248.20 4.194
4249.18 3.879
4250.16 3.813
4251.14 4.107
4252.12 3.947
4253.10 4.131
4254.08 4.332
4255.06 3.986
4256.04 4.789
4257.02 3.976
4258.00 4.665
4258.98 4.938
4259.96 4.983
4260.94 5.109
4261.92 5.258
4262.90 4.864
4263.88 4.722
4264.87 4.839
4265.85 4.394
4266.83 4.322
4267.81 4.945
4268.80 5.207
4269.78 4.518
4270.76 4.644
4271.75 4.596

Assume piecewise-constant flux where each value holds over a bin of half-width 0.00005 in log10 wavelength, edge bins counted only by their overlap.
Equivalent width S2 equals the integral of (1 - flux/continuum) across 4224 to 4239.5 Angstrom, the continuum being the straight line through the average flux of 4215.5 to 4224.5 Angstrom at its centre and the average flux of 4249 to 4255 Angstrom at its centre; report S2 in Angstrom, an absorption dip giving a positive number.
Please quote 1.0 Angstrom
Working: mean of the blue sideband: 4.45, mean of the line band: 4.02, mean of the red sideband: 4.04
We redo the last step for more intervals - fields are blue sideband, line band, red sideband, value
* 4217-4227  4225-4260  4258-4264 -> 2.9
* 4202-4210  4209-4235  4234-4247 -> 0.7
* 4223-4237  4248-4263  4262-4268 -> 0.3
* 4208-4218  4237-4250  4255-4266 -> 0.3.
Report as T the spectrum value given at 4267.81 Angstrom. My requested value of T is 4.945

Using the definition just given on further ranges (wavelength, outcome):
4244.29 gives 4.406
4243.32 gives 4.718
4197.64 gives 3.782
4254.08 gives 4.332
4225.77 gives 3.981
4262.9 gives 4.864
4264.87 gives 4.839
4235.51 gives 3.996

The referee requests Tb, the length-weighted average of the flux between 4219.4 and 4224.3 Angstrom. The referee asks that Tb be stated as 4.36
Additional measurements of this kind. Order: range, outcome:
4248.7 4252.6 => 3.93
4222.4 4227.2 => 3.9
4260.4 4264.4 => 4.98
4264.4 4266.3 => 4.62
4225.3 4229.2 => 3.64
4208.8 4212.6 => 4.13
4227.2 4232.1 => 3.89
